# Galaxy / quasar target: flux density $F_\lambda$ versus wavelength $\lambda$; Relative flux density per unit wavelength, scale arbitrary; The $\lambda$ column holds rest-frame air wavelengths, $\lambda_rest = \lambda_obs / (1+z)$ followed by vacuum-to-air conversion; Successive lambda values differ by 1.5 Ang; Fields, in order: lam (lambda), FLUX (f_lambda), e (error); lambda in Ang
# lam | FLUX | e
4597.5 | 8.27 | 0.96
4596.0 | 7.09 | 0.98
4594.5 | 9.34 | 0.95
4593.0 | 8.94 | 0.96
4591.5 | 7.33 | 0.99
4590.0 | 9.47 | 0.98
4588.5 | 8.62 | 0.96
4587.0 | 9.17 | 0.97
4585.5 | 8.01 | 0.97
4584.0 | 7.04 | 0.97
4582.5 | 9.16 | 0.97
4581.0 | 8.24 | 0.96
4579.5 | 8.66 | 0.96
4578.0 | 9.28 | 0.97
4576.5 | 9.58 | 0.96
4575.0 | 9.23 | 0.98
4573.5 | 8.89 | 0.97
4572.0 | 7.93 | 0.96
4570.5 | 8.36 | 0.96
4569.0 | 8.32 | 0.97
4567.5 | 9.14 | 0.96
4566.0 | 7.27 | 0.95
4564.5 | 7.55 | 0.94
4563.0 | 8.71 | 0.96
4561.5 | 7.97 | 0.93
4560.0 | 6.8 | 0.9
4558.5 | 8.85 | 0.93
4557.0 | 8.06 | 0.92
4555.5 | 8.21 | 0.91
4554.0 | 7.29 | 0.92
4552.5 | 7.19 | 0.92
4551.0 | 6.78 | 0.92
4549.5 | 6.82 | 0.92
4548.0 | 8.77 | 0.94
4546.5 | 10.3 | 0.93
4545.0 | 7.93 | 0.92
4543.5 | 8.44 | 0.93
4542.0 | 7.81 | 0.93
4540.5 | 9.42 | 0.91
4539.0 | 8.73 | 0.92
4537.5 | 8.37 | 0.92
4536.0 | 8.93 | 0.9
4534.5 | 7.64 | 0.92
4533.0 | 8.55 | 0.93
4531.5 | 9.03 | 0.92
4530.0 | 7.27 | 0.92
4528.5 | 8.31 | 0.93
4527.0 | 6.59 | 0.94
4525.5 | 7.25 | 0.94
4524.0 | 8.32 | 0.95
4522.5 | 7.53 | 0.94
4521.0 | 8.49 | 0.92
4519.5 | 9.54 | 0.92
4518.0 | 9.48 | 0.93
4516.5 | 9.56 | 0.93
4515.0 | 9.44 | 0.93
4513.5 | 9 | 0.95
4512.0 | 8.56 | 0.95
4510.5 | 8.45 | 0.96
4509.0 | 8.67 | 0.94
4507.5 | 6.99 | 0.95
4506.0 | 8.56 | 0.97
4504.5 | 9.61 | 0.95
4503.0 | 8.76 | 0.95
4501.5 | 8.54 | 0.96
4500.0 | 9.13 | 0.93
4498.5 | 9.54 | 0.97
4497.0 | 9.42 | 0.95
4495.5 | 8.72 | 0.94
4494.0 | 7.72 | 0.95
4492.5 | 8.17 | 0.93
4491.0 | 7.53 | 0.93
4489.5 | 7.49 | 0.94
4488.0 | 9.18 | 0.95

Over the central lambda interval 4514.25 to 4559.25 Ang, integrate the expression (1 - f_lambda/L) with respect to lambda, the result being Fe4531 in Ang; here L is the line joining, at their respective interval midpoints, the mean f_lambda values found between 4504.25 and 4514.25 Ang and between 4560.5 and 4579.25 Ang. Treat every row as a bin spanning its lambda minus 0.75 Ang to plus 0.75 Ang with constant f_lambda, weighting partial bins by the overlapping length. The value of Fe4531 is 1.1 Ang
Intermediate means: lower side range 8.5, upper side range 8.5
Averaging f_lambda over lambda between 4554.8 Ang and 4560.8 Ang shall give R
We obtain 7.98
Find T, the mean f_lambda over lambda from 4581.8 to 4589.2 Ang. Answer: 8.39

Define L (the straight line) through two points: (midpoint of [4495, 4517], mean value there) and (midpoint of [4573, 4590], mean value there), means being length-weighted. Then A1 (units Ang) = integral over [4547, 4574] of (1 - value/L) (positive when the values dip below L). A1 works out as 2.5 Ang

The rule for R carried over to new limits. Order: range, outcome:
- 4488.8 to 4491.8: 7.52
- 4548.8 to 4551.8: 6.81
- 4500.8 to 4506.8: 8.85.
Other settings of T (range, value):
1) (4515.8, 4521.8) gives 9.25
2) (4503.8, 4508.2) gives 8.39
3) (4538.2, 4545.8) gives 8.48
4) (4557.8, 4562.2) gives 7.86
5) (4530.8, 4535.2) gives 8.41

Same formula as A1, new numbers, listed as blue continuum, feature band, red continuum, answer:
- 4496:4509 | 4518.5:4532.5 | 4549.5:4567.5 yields 0.5 Ang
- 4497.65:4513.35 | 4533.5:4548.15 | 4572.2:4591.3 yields 0.1 Ang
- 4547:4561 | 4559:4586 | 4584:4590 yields -0.6 Ang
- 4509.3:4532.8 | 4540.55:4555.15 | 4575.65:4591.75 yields 0.9 Ang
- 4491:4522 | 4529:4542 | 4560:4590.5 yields 0.3 Ang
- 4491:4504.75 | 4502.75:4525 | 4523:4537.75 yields -0.9 Ang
